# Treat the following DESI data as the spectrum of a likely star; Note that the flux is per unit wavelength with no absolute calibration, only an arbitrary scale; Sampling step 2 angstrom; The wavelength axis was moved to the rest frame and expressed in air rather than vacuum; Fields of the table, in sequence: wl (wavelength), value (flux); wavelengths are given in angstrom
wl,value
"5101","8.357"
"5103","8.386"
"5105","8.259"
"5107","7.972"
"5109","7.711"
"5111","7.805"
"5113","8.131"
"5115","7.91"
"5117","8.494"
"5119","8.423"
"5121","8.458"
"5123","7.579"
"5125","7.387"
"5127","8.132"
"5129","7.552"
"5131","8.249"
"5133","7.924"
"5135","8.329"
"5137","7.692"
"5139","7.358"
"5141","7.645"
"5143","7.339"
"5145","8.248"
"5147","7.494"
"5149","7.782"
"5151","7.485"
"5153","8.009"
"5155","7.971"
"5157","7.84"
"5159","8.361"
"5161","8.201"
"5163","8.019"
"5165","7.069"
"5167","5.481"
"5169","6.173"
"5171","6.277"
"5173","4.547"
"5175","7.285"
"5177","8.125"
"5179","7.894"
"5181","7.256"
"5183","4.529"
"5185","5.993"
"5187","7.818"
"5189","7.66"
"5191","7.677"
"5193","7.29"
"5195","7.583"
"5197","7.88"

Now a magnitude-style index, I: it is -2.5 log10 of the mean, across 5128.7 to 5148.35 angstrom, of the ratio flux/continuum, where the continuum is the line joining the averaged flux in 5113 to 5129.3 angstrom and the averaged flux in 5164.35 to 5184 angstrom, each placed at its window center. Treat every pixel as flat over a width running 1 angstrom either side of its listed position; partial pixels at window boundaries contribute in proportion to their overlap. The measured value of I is -0.04 mag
